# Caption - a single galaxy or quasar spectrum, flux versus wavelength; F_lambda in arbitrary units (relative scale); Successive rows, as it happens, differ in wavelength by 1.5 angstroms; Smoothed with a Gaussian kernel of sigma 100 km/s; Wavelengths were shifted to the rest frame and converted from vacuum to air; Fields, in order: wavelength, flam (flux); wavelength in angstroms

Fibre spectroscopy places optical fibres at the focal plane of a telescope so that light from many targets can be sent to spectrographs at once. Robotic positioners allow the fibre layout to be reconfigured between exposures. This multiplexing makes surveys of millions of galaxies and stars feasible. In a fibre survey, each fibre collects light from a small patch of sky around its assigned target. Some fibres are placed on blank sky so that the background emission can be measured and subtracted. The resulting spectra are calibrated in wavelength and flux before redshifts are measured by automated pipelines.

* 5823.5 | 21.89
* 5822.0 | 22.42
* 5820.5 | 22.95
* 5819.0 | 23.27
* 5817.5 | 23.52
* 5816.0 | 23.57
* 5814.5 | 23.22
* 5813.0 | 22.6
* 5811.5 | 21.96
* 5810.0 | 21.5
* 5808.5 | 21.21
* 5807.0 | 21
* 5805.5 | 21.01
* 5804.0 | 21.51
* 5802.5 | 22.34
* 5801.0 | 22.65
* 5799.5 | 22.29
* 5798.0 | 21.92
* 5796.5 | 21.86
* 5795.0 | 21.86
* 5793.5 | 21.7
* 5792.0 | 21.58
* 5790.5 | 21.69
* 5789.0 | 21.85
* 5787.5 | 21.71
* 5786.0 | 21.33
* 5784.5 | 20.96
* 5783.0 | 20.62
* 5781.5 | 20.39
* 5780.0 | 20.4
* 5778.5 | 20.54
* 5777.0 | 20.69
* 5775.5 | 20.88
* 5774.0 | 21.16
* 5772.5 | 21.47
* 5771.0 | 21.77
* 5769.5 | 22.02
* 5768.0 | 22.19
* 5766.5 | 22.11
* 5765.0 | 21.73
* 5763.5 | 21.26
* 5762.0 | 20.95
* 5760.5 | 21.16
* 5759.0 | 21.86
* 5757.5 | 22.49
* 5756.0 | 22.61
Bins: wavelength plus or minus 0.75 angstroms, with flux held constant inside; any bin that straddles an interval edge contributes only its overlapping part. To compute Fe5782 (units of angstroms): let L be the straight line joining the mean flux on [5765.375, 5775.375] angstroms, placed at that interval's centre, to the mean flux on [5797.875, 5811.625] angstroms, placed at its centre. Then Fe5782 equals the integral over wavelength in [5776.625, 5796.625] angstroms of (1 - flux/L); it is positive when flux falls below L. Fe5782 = 0.5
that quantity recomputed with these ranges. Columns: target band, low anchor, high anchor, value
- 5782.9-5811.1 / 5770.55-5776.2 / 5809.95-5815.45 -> 0.5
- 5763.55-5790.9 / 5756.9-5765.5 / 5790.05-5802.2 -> 0.6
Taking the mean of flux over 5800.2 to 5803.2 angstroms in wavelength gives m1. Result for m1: 22.5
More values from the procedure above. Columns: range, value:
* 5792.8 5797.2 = 21.8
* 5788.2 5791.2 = 21.8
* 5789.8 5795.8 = 21.7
